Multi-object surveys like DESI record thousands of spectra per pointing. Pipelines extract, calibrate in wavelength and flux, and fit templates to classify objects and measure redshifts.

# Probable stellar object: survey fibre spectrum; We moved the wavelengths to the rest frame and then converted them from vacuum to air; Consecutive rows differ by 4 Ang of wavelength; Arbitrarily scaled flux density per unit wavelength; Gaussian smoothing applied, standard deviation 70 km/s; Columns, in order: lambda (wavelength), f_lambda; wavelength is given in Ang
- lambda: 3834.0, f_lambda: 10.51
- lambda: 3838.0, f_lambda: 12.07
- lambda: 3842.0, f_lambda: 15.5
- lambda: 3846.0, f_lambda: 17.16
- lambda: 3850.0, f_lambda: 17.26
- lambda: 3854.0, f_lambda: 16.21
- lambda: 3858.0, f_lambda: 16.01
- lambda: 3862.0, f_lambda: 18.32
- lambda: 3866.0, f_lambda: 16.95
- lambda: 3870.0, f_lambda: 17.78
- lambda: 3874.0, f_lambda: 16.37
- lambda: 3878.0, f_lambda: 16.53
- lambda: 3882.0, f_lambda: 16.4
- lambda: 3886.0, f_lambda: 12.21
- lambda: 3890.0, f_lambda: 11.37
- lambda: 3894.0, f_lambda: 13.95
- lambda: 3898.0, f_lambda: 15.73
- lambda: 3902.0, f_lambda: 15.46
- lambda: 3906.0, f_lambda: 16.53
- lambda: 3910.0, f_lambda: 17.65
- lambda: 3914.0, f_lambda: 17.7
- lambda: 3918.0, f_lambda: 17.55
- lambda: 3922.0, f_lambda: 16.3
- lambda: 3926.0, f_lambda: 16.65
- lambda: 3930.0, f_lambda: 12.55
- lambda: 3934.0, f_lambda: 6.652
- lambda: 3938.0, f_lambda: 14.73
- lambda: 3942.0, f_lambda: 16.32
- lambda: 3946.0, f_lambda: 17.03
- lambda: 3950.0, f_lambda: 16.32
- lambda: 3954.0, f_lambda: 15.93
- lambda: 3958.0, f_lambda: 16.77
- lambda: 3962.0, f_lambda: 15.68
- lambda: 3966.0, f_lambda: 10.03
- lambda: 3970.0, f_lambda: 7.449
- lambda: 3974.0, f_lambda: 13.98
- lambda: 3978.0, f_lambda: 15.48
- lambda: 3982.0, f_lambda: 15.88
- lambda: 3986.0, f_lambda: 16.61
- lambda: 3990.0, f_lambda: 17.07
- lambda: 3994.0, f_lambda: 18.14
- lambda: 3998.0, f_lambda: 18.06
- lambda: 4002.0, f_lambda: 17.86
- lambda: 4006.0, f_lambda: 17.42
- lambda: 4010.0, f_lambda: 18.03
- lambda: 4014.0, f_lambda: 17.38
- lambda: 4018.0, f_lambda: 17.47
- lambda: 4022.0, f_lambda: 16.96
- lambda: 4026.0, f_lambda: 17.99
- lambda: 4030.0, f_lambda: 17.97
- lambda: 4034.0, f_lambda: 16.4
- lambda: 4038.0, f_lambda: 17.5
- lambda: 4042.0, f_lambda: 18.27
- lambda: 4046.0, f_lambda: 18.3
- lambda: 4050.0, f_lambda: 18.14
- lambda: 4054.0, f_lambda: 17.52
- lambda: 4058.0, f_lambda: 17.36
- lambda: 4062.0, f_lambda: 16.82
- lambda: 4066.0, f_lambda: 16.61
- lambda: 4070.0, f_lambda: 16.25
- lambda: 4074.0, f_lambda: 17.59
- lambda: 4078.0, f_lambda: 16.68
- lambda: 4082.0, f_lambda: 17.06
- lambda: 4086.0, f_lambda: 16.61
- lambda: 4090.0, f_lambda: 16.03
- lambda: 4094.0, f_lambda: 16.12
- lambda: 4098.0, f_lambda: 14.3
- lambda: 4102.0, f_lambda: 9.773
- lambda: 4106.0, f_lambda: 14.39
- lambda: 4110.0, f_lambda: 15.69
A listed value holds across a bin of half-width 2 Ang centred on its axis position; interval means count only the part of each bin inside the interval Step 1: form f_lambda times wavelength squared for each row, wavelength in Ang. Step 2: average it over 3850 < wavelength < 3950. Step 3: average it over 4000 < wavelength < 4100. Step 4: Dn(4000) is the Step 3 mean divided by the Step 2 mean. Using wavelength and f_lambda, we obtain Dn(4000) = 1.19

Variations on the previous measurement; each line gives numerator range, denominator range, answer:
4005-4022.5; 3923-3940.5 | 1.41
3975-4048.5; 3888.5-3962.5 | 1.18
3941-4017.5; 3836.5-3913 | 1.06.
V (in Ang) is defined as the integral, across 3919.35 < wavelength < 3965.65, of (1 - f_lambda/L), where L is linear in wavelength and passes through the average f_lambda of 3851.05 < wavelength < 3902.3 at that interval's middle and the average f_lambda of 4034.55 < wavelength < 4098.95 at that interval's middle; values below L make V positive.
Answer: 3.66 Ang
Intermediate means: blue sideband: 15.7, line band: 14.9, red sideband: 17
